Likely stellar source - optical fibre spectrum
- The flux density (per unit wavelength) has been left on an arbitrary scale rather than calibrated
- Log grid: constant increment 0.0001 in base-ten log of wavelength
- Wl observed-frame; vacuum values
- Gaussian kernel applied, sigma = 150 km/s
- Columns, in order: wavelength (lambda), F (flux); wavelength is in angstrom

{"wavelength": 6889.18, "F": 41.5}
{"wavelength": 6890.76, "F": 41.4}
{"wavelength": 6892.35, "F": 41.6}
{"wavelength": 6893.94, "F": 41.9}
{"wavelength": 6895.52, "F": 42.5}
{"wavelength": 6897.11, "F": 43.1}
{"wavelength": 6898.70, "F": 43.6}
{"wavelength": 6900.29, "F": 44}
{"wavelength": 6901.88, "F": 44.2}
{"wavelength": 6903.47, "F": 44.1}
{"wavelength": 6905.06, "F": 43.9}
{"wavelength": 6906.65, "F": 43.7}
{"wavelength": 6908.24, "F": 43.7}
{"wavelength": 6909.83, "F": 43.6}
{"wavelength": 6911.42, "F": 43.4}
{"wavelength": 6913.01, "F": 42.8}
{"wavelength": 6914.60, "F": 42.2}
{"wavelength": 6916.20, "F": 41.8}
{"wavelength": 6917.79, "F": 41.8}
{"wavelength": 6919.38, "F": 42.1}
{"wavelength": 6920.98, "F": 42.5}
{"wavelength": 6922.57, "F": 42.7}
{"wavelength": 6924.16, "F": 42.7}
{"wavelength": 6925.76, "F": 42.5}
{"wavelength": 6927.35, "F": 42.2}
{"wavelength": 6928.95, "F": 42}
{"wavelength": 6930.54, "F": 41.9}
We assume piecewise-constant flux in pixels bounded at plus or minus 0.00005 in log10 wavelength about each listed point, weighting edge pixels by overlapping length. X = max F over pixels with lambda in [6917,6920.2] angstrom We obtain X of 42.1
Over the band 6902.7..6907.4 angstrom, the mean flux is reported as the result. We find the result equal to 43.9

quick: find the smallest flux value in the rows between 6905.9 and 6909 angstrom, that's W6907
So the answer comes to 43.7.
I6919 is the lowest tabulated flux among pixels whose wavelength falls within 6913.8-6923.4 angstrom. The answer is 41.8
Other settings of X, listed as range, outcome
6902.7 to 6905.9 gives 44.1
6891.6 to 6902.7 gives 44.2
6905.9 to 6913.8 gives 43.7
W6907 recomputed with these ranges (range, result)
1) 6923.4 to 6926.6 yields 42.5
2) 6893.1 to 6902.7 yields 41.9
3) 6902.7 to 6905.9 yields 43.9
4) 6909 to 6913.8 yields 42.8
